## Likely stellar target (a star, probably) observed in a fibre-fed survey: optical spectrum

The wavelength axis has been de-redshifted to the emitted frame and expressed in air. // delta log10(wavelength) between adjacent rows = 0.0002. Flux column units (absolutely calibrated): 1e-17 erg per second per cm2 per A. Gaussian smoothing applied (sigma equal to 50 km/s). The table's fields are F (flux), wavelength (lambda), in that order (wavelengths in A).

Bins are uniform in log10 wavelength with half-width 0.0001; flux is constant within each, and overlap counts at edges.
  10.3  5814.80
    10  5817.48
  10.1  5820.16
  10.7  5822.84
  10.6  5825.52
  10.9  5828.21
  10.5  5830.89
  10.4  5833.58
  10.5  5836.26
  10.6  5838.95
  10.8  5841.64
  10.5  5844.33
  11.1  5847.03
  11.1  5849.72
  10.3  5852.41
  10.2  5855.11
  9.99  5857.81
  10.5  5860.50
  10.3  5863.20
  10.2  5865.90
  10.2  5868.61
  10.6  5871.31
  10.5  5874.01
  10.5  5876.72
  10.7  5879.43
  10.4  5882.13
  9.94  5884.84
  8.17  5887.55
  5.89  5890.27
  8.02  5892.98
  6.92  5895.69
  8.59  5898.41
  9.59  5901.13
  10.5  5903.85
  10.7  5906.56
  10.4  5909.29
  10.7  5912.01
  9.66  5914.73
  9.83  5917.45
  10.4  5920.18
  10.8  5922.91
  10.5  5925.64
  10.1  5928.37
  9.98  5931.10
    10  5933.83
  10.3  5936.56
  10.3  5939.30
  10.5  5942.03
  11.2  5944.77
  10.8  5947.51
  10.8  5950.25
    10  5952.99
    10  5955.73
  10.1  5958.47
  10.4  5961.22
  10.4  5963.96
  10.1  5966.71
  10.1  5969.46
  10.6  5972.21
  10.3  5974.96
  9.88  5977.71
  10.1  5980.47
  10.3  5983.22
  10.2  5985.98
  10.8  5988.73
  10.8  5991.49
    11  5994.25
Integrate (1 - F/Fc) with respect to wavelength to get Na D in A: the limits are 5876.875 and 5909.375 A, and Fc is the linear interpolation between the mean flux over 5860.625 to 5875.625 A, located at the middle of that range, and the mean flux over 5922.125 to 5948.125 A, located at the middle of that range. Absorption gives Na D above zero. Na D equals 3.9 A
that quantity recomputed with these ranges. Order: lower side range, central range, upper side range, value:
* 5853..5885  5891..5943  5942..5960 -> 3.0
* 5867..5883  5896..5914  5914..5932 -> 0.7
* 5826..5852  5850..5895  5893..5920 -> 1.8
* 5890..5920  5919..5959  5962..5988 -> -2.5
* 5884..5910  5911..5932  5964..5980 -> -2.2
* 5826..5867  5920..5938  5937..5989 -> 0.2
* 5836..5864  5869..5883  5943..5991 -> 0.0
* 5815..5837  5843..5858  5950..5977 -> -0.2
